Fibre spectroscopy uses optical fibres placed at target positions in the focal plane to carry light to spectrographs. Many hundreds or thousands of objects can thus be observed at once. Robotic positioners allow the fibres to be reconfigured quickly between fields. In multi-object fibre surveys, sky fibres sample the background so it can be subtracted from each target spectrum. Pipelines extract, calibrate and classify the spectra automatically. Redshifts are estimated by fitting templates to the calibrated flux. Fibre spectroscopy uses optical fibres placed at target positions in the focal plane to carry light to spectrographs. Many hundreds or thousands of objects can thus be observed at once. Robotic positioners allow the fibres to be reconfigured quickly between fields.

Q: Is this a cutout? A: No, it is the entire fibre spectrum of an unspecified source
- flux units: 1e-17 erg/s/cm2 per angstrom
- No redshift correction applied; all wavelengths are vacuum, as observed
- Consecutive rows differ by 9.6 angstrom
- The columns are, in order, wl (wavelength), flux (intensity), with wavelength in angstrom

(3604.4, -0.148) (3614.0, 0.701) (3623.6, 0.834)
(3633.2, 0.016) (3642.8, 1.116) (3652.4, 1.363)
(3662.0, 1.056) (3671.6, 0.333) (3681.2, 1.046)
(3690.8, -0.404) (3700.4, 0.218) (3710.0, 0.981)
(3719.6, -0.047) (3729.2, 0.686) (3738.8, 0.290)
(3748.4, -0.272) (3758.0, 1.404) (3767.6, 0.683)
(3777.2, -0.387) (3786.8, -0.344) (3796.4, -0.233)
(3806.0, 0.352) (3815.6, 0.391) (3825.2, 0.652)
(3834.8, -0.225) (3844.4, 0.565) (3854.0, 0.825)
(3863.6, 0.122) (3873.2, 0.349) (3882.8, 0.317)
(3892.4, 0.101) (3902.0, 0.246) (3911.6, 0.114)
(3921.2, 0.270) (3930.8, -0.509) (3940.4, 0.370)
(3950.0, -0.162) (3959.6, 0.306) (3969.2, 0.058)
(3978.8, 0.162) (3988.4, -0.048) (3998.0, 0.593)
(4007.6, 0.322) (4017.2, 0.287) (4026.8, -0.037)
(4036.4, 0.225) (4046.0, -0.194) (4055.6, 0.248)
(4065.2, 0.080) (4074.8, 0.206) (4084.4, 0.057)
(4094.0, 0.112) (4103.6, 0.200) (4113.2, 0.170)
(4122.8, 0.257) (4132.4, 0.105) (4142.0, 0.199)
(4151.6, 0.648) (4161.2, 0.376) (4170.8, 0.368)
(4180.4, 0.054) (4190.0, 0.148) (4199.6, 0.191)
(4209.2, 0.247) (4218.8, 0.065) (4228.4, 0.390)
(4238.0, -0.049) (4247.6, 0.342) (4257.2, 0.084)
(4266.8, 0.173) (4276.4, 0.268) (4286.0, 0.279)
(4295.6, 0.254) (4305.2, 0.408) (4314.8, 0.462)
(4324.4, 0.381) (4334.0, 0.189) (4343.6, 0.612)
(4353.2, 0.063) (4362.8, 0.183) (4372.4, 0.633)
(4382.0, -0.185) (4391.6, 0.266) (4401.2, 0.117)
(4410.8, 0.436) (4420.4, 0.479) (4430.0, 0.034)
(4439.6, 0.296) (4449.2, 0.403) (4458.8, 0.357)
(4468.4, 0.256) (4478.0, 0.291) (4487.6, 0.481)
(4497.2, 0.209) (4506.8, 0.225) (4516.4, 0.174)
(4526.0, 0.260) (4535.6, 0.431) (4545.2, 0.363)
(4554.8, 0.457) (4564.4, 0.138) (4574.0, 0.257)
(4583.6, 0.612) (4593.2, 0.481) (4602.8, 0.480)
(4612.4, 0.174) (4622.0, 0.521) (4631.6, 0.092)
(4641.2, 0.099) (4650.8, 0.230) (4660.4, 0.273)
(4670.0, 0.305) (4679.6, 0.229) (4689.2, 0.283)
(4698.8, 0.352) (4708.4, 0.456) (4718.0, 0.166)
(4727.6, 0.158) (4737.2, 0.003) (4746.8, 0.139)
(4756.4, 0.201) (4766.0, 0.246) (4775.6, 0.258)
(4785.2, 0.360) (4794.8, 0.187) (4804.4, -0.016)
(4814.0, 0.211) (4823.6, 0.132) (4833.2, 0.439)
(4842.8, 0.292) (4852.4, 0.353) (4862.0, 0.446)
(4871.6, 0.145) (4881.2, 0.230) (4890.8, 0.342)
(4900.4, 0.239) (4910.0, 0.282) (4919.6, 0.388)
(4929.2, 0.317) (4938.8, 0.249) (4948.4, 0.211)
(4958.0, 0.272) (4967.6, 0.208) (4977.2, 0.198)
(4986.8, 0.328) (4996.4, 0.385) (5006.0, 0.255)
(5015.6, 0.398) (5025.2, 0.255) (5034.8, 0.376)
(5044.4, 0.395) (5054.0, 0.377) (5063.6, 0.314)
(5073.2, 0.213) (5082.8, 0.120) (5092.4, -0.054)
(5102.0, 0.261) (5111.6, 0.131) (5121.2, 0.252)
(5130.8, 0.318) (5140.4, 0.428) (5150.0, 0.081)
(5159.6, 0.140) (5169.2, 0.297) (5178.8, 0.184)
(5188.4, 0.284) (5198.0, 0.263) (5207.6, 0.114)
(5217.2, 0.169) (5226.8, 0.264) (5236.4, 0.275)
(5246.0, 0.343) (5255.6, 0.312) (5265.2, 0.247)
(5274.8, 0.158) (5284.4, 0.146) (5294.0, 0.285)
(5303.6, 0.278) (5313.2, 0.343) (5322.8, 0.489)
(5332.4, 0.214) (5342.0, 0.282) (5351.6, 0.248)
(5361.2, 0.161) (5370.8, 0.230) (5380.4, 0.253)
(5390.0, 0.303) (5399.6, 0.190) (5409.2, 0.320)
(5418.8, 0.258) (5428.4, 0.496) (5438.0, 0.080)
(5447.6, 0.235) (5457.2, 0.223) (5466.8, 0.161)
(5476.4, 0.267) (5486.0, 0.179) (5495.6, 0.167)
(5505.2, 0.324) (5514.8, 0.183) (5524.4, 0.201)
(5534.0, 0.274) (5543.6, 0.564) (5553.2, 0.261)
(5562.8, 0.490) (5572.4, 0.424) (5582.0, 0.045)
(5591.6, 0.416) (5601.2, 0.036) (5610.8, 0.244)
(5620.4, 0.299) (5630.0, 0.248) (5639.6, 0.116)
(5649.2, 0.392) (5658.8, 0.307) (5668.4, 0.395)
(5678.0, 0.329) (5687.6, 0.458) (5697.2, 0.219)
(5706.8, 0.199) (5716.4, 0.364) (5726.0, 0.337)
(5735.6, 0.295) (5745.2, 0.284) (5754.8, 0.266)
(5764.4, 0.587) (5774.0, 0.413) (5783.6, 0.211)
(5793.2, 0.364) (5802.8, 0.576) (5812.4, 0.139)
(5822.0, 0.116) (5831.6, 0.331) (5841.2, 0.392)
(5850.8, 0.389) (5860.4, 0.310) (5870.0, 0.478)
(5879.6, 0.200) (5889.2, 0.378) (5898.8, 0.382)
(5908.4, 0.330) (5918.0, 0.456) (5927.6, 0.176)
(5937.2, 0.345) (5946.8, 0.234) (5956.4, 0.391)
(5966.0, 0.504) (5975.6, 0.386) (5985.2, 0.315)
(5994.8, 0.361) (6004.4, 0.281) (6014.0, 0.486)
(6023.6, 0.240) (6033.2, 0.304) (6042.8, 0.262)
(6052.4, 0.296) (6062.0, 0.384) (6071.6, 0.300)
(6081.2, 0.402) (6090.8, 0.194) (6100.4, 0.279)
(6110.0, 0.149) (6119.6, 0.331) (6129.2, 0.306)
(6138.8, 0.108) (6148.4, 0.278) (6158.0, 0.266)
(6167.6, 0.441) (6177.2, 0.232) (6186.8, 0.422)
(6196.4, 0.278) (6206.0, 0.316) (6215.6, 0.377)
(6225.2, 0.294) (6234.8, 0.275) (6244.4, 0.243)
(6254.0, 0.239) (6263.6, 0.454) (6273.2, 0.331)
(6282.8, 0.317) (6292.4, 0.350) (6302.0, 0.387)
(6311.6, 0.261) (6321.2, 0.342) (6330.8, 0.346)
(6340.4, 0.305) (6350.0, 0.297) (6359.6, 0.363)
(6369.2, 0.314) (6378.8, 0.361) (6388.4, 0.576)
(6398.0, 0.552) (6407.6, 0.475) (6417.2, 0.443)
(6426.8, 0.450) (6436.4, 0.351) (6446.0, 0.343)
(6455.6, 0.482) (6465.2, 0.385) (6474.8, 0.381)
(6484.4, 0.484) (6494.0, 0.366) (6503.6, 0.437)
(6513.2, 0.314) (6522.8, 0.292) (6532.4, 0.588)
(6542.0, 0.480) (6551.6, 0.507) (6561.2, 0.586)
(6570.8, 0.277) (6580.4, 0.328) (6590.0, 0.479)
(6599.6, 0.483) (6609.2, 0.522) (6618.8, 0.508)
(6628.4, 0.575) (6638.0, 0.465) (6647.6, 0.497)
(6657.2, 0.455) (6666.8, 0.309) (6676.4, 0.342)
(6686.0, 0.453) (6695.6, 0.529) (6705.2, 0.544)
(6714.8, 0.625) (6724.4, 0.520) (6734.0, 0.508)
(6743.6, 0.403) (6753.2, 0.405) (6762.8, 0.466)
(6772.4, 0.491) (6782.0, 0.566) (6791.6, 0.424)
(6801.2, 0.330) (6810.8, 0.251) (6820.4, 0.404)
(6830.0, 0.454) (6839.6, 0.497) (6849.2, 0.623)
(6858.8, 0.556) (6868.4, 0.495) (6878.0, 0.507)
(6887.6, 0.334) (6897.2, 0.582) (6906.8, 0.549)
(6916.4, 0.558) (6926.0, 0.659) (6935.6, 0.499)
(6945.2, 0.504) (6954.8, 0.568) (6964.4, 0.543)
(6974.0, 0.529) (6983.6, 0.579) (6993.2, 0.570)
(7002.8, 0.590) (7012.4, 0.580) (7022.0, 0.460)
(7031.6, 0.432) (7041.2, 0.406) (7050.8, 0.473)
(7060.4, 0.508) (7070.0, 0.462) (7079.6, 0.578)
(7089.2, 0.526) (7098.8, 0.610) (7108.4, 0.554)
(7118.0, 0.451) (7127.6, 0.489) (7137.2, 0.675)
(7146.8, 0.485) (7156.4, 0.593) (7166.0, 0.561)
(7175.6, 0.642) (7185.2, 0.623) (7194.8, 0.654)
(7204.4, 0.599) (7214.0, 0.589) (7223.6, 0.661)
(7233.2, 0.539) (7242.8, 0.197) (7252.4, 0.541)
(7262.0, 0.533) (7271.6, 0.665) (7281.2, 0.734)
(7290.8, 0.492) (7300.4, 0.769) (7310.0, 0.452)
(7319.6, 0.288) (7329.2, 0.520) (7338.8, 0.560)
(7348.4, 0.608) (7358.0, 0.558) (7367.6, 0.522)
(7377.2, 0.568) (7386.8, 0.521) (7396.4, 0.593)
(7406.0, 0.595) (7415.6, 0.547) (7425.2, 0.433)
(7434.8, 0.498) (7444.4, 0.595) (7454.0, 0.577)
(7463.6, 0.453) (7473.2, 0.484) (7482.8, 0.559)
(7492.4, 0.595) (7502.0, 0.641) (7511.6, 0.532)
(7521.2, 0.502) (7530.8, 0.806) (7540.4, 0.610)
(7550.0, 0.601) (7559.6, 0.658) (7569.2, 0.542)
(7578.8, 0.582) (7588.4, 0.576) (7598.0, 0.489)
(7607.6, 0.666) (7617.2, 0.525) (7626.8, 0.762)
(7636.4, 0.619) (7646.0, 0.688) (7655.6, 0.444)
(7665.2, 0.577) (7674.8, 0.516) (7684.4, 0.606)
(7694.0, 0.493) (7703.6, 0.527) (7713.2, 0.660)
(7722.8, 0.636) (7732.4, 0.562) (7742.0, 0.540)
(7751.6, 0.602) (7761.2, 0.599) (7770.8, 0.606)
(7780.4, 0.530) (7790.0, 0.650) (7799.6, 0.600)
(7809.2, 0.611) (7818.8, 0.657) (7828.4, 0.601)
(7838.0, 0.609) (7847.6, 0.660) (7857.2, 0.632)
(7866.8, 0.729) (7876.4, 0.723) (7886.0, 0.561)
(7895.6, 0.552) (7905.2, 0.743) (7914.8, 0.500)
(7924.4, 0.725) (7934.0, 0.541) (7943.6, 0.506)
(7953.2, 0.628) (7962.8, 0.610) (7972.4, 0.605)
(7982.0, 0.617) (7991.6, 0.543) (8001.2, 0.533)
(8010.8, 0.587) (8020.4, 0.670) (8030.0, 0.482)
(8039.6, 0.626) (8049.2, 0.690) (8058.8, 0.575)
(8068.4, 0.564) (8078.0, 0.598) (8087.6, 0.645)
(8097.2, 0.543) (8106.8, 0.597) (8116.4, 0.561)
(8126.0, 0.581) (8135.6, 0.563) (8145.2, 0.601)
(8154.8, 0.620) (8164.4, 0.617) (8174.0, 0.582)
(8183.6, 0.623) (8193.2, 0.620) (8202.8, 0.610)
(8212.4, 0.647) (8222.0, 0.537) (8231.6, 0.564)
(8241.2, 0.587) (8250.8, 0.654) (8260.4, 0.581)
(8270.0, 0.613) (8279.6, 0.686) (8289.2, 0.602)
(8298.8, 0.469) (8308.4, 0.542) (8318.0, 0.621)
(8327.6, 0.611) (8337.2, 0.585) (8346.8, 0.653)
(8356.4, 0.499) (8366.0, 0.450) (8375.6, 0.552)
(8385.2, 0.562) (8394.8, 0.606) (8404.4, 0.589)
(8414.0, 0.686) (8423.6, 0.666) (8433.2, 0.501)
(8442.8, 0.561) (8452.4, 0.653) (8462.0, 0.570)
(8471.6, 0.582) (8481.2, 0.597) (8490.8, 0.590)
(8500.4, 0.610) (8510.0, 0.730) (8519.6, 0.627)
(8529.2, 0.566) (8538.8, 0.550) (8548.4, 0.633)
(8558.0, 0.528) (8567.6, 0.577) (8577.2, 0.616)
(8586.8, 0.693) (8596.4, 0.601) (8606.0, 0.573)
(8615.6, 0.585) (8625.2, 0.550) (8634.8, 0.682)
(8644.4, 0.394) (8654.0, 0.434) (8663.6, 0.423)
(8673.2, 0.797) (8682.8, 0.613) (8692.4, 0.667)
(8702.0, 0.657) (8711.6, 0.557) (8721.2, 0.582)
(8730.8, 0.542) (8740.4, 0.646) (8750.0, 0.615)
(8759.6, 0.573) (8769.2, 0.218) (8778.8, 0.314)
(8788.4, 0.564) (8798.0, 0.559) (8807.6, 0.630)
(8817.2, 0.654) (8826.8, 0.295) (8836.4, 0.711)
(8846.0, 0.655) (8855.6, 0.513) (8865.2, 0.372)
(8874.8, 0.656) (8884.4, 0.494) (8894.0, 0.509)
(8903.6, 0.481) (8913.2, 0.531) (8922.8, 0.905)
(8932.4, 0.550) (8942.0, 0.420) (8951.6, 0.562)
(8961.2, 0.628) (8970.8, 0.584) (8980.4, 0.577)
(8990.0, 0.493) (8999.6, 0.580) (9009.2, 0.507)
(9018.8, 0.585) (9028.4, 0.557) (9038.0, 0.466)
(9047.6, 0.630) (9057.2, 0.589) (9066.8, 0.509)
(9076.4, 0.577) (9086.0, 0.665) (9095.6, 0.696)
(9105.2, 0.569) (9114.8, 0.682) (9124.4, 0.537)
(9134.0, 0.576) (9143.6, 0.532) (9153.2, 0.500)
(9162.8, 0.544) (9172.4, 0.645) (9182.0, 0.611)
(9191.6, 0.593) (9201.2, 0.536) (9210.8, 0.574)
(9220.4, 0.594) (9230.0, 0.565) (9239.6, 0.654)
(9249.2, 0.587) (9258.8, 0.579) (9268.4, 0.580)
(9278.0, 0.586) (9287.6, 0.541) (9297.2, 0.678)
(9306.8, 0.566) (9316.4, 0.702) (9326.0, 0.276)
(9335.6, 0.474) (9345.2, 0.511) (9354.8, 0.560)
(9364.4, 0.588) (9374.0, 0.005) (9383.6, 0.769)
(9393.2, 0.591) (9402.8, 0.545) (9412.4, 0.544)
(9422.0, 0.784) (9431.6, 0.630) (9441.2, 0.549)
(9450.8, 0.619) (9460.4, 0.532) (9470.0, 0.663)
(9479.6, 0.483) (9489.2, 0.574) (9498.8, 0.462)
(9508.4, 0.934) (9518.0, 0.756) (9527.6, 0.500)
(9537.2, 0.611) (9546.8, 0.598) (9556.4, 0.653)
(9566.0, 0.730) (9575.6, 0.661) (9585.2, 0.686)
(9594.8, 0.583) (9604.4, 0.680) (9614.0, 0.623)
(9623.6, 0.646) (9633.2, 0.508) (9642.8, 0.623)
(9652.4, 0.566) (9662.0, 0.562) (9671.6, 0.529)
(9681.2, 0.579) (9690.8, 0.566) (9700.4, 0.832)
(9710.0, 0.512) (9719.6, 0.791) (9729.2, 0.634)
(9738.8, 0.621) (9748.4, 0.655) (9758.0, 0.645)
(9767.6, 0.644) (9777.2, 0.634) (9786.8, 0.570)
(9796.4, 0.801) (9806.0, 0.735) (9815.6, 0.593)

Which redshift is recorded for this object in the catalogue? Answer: 0.715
